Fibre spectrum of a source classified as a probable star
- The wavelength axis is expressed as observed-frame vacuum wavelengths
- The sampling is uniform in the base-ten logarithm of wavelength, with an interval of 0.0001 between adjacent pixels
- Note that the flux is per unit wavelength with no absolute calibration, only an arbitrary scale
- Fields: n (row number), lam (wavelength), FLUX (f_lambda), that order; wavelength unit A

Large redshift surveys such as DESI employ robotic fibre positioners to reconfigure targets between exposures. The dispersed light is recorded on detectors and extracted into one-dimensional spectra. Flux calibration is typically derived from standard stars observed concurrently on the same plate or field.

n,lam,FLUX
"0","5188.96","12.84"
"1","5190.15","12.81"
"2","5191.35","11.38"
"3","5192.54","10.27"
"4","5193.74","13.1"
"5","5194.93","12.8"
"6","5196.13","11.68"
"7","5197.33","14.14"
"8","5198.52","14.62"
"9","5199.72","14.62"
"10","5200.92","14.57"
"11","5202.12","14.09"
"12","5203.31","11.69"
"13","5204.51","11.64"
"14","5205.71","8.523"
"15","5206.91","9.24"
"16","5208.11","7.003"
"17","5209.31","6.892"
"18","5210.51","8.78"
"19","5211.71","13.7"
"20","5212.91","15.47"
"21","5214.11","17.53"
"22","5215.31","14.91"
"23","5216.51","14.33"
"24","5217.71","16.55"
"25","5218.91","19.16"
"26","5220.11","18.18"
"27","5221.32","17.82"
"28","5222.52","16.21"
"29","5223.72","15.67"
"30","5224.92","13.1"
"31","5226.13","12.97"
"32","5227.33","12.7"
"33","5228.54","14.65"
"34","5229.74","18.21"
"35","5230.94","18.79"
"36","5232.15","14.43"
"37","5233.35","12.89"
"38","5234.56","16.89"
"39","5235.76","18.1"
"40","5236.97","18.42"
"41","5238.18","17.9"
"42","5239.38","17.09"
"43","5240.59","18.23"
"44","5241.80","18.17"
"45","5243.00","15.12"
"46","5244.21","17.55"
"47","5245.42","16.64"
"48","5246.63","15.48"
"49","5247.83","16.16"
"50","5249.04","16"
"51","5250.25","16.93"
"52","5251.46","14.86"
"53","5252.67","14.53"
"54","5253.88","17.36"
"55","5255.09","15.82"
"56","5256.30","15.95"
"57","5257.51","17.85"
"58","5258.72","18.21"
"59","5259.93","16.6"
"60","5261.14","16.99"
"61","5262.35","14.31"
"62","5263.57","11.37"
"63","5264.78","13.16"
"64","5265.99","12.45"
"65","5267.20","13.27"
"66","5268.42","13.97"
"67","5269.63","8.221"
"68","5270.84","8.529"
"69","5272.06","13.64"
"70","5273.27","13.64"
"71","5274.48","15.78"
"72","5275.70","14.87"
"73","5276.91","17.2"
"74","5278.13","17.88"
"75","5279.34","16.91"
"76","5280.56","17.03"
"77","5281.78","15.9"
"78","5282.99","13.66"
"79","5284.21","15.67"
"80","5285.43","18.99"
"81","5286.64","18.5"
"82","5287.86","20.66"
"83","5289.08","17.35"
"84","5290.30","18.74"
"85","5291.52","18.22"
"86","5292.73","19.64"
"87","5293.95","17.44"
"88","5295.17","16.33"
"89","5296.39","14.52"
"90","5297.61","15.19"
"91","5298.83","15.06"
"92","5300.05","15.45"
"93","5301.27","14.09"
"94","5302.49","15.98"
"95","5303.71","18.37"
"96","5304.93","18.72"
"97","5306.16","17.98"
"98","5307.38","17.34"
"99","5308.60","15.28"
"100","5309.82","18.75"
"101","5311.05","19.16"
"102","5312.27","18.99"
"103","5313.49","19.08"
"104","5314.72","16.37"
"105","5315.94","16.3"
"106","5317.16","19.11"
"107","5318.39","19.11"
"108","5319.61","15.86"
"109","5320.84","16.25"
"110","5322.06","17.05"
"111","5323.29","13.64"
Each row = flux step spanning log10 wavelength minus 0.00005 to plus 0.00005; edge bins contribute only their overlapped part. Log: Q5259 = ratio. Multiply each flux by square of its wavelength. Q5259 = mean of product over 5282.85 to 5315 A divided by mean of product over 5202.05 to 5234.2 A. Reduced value 1.3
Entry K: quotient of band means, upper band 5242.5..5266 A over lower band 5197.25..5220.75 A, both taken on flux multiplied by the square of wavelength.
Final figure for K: 1.21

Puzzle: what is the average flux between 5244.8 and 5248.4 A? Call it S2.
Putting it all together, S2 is 16.1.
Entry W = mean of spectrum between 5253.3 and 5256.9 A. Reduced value 16.4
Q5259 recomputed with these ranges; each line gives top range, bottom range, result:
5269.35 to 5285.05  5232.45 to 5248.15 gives 0.89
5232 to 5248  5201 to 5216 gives 1.44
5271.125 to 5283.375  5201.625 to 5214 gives 1.45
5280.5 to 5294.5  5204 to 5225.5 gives 1.34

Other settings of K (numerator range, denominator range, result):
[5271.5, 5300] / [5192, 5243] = 1.18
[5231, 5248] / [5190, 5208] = 1.39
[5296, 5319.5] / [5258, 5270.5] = 1.26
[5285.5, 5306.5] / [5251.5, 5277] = 1.21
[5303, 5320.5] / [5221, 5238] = 1.17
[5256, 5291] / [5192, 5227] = 1.18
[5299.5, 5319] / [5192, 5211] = 1.59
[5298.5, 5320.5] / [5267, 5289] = 1.14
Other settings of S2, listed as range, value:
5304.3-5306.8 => 18.3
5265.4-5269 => 13.2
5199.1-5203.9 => 13.8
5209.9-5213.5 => 12.6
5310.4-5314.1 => 19.1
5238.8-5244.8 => 17.2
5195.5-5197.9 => 12.9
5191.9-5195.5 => 12.1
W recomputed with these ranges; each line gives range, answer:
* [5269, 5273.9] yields 11.1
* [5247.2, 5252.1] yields 16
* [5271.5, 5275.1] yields 14.4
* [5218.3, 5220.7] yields 18.7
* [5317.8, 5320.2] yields 17.5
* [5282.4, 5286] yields 16.1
